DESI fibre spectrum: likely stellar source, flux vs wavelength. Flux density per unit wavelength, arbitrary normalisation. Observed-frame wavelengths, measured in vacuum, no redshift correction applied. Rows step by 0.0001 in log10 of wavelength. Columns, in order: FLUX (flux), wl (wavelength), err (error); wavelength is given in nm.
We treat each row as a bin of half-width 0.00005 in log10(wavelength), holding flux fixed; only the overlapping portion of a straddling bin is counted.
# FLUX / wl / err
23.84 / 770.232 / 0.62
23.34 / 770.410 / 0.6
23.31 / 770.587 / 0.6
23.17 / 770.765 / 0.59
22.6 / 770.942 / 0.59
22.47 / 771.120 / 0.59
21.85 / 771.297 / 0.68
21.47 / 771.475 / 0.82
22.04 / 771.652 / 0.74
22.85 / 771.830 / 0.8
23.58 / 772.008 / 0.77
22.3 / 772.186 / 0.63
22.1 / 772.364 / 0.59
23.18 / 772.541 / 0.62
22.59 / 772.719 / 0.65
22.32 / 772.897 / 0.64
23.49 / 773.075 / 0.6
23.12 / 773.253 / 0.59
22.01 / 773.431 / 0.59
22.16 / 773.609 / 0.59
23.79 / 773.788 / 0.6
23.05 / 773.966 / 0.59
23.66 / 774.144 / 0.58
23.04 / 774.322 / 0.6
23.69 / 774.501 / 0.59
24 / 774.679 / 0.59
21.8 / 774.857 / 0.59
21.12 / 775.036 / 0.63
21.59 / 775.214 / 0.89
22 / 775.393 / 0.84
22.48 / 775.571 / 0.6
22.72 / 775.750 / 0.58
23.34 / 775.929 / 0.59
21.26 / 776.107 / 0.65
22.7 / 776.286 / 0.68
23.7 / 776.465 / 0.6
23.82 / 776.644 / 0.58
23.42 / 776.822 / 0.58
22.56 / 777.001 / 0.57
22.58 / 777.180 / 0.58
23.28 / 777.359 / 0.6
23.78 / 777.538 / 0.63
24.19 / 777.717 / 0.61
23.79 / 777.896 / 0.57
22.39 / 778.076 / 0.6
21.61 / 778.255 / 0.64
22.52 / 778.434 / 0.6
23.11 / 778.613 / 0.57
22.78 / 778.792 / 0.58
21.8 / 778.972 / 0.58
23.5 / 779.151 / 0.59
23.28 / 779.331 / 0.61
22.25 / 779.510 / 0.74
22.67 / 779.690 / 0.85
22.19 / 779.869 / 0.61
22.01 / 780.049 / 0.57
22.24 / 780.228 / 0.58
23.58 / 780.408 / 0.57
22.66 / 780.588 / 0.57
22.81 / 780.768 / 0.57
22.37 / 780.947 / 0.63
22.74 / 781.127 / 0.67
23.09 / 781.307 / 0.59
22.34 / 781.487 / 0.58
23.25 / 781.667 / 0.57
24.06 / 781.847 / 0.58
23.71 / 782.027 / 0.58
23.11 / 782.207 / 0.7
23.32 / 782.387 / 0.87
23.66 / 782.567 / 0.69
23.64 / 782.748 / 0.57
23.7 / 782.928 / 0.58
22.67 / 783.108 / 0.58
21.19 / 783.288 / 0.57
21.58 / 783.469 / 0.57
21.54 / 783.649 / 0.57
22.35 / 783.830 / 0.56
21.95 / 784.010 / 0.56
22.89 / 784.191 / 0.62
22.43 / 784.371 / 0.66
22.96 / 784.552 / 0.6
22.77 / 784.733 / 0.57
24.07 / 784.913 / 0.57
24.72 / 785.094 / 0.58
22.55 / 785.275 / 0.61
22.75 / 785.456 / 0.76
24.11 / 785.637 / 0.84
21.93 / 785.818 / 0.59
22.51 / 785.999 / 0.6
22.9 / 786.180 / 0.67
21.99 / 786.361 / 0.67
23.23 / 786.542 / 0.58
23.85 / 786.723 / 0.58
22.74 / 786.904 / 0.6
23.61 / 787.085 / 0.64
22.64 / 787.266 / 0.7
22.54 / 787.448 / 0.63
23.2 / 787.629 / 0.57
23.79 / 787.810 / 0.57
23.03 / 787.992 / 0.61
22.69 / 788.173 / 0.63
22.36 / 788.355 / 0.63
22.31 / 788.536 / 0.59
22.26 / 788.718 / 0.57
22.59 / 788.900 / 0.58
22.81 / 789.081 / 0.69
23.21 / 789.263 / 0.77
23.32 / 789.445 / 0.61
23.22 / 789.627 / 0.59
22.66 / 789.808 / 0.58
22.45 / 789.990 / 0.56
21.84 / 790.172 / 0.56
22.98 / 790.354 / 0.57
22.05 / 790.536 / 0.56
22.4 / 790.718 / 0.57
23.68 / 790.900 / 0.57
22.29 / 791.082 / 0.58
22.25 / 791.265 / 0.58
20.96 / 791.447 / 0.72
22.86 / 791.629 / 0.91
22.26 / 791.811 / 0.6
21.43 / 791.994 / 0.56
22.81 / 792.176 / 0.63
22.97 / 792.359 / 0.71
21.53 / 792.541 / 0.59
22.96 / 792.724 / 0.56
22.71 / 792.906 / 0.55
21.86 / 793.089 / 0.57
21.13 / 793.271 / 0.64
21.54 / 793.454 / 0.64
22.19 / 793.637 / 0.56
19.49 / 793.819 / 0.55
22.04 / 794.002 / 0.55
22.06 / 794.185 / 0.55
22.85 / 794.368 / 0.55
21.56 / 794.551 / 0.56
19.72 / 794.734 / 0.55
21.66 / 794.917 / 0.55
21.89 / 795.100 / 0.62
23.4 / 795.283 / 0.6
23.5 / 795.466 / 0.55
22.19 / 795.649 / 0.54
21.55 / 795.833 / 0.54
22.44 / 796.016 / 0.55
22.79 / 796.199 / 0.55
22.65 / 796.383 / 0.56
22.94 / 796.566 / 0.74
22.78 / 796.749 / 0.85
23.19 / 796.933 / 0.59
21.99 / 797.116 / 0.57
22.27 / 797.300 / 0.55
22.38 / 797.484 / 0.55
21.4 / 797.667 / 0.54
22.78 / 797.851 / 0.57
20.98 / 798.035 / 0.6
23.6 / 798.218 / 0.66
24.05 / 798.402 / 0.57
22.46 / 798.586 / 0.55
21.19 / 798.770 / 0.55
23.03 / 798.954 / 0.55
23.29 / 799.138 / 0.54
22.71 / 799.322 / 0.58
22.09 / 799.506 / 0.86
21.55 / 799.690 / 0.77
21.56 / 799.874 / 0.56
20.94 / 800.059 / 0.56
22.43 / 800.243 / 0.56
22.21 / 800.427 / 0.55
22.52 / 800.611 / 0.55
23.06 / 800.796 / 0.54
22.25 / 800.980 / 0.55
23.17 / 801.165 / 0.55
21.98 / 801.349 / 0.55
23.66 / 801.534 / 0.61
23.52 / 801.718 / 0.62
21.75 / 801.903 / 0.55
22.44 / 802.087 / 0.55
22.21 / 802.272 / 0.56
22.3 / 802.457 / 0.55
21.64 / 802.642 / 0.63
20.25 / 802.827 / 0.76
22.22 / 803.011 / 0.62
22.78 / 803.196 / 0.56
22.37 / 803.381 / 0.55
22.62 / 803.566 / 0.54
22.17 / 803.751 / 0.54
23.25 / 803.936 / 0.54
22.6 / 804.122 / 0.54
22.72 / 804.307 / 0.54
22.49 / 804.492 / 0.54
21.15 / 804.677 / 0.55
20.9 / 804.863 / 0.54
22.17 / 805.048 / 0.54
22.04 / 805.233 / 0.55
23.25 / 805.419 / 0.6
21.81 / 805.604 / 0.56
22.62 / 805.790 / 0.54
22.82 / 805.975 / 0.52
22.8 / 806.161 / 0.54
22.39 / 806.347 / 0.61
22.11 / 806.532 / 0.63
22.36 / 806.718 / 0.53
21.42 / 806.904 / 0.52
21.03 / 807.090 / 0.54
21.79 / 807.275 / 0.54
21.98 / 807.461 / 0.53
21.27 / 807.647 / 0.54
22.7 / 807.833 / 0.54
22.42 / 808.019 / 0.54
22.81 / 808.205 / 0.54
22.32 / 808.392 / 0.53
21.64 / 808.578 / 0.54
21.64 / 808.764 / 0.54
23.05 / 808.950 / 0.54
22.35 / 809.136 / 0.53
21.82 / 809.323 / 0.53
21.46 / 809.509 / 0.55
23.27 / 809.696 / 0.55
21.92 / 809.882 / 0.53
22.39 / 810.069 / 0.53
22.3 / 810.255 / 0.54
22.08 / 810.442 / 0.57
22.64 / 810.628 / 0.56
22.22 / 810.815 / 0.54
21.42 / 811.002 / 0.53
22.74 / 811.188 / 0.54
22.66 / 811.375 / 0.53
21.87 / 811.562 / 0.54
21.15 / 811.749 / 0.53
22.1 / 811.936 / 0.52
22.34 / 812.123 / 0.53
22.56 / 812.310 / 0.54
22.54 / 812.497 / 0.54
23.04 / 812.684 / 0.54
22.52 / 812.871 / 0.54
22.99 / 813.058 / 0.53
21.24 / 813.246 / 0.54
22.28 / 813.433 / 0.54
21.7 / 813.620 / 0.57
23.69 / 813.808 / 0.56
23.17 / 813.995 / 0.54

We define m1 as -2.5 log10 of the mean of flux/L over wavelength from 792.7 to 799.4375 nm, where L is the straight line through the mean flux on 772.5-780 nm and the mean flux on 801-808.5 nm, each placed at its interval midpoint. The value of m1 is 0.009 mag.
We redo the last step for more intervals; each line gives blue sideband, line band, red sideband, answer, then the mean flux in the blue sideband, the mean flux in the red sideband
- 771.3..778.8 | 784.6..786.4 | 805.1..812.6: -0.022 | 22.8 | 22.2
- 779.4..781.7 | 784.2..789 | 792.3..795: -0.035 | 22.6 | 21.7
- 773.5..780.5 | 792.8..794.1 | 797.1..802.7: 0.044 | 22.8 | 22.4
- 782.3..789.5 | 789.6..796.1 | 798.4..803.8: 0.023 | 22.9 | 22.3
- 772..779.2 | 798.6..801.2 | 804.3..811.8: 0.002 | 22.8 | 22.1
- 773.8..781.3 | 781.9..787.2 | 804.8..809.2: -0.013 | 22.8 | 22.2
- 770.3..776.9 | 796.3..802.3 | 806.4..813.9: -0.005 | 22.7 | 22.2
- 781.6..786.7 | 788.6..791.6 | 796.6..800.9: 0.007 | 22.9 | 22.4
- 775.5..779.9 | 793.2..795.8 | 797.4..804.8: 0.034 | 22.9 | 22.3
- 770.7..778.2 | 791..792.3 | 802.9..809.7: 0.017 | 22.8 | 22.2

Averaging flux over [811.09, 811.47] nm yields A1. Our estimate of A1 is 22.7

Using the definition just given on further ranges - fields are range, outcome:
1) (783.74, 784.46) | 22.4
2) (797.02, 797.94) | 22.2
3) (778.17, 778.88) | 22.5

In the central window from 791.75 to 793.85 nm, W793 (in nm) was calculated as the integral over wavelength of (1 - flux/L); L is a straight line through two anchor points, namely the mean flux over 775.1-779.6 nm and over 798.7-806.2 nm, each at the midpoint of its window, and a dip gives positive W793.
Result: 0.05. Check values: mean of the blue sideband 22.8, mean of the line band 22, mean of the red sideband 22.3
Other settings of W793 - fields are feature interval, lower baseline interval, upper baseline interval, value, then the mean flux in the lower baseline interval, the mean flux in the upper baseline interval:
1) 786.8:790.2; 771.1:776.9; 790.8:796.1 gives -0.09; 22.7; 22.1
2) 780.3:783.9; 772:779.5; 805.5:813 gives -0.03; 22.8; 22.2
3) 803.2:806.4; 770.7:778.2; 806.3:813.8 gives -0.02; 22.8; 22.2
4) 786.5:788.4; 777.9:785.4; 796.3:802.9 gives -0.04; 22.8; 22.4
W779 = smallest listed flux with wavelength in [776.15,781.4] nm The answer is 21.61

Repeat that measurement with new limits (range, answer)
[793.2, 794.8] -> 19.49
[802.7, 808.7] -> 20.25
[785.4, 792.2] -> 20.96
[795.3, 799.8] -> 20.98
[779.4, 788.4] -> 21.19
